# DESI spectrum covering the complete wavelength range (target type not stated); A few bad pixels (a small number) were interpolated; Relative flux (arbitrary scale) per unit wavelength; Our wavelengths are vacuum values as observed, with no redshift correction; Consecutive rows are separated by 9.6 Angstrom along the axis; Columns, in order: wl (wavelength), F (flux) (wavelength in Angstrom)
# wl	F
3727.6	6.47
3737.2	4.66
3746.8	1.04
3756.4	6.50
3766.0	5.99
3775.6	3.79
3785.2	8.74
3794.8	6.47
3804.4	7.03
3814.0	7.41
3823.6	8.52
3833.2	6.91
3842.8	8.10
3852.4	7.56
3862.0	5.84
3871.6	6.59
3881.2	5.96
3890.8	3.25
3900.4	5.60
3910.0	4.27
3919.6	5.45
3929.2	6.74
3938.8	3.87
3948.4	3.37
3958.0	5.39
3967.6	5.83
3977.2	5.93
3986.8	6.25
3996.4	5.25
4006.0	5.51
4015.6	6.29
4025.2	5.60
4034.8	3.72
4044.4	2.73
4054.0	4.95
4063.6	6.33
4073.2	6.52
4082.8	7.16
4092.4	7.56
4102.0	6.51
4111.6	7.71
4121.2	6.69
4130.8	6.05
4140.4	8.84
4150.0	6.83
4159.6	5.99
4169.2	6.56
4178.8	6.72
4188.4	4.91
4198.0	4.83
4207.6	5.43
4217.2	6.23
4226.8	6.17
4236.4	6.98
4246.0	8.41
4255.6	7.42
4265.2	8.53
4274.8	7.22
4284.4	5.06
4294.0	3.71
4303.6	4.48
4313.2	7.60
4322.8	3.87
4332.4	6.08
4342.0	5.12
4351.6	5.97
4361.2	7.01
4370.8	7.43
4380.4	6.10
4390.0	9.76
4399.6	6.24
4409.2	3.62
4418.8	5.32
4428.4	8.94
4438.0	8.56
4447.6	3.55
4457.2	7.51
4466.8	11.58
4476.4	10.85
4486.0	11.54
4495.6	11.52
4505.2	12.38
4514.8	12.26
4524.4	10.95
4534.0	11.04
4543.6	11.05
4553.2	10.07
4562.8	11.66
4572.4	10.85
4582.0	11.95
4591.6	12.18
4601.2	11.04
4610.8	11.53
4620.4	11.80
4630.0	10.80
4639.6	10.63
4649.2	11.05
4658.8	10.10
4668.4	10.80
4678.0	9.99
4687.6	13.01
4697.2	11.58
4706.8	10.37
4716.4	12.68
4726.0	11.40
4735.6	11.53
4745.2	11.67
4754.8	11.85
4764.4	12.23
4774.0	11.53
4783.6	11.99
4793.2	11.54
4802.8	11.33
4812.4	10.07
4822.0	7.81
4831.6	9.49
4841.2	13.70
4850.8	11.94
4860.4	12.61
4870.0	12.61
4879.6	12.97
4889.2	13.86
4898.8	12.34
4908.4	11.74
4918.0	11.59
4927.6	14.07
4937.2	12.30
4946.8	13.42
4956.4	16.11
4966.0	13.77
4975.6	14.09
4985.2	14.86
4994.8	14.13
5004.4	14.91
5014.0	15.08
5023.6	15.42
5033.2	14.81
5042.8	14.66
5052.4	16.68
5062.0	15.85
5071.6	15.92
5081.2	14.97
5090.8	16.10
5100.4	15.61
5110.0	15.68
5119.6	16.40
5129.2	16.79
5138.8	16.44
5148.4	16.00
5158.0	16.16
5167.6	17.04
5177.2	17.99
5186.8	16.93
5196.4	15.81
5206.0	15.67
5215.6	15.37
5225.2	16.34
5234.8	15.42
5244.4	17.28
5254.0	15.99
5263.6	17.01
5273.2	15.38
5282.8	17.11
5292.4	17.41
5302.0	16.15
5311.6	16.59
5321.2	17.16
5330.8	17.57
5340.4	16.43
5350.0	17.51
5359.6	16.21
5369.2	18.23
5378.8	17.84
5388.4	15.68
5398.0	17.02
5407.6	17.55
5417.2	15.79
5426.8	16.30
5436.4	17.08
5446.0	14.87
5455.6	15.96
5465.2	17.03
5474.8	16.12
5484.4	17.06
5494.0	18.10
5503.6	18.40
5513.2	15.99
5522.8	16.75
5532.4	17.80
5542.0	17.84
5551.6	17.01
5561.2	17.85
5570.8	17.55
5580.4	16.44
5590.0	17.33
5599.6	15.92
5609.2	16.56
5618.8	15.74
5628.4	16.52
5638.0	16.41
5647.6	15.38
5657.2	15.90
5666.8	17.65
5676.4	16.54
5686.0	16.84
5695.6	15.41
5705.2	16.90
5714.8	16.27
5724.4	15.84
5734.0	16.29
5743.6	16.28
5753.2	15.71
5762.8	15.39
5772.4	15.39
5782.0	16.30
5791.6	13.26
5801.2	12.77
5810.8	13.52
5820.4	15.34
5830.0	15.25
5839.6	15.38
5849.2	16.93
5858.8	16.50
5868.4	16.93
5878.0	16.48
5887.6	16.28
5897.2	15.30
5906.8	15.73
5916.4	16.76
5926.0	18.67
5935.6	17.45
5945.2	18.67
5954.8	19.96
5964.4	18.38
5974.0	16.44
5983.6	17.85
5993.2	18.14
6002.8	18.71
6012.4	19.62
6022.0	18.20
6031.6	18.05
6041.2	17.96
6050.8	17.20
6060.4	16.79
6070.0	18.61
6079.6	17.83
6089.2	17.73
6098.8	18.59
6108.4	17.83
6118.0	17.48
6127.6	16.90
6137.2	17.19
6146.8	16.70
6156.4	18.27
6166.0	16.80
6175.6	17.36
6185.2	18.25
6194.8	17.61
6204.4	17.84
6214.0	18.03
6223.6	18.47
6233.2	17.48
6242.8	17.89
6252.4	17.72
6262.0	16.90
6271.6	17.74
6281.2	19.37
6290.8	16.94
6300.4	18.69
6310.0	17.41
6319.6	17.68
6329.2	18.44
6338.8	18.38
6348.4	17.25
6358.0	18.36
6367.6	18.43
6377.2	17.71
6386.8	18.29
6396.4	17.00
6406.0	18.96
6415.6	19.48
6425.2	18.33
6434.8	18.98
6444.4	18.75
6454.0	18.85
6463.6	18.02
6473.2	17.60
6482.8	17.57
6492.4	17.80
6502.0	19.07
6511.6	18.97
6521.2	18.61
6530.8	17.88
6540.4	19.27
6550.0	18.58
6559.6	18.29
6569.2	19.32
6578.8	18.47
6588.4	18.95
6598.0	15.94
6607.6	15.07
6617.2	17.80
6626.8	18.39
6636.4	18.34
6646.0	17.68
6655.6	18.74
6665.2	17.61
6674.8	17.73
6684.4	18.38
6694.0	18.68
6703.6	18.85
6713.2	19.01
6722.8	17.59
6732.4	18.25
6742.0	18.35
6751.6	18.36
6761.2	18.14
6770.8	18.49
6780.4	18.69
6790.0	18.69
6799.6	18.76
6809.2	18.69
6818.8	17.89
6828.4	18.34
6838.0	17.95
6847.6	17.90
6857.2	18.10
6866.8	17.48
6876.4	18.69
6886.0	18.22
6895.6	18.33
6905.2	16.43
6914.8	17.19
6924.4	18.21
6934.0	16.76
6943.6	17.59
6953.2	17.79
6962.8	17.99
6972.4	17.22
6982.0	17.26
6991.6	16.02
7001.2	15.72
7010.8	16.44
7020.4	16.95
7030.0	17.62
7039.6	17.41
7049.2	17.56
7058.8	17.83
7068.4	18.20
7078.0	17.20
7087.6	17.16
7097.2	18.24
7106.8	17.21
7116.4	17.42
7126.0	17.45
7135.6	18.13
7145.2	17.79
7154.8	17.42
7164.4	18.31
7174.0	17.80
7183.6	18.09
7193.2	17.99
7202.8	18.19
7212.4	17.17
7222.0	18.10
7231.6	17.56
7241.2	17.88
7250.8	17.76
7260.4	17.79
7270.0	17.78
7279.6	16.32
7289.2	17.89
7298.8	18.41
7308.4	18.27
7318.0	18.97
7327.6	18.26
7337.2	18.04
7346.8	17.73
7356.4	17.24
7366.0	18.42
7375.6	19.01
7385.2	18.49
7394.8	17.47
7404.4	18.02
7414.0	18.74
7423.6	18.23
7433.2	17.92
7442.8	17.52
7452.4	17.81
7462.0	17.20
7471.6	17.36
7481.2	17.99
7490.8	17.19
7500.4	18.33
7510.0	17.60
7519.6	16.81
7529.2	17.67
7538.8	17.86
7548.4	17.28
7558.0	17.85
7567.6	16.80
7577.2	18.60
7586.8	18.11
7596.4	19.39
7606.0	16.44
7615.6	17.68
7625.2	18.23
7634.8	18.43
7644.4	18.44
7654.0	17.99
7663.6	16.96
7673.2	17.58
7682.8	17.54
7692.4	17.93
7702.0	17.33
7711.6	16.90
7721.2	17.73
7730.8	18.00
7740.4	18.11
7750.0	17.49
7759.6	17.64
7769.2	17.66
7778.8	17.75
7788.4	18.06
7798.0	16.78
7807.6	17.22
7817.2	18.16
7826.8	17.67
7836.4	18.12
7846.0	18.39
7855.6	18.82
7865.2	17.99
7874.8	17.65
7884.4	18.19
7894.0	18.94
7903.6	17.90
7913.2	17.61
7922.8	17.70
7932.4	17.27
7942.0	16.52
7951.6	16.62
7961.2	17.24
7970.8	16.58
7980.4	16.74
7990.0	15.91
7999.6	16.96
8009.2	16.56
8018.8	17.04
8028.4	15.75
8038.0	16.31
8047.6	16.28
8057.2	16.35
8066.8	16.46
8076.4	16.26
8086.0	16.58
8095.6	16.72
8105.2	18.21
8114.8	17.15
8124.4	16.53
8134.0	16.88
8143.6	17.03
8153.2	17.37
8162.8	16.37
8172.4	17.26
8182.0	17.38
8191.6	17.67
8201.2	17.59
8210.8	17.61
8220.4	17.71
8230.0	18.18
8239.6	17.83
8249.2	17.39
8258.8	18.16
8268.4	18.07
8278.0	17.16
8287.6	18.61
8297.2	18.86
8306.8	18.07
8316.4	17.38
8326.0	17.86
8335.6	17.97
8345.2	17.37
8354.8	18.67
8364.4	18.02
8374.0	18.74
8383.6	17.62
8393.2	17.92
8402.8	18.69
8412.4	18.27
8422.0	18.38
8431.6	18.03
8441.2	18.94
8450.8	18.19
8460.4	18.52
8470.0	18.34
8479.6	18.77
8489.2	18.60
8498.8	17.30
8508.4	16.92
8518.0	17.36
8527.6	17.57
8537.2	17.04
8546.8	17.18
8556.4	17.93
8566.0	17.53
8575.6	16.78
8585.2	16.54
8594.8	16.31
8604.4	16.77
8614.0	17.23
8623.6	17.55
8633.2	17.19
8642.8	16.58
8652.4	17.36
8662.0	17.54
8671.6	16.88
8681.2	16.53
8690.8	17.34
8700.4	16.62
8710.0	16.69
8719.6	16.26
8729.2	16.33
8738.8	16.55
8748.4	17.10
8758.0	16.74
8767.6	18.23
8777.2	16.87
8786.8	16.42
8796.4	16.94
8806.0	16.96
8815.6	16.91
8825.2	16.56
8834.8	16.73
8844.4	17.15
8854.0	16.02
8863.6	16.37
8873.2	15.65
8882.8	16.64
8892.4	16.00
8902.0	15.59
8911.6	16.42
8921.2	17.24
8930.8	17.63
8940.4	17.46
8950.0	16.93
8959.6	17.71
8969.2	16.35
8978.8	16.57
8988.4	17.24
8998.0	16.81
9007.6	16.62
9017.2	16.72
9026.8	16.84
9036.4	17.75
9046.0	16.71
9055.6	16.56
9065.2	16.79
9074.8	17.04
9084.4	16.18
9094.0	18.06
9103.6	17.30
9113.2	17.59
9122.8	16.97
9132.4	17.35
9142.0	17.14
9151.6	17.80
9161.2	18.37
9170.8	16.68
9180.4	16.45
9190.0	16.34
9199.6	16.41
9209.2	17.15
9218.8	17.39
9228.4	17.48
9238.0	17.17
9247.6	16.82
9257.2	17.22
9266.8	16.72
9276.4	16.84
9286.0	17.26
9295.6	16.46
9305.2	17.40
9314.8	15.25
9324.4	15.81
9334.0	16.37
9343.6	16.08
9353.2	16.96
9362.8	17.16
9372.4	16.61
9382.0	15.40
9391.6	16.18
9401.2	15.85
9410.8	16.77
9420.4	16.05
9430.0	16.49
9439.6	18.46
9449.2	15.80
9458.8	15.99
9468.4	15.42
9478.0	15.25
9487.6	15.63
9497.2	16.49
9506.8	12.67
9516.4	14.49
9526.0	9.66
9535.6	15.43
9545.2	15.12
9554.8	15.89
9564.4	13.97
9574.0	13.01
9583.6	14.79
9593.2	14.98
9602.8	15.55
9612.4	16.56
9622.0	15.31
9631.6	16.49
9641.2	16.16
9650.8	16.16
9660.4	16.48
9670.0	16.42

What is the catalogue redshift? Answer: 0.12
